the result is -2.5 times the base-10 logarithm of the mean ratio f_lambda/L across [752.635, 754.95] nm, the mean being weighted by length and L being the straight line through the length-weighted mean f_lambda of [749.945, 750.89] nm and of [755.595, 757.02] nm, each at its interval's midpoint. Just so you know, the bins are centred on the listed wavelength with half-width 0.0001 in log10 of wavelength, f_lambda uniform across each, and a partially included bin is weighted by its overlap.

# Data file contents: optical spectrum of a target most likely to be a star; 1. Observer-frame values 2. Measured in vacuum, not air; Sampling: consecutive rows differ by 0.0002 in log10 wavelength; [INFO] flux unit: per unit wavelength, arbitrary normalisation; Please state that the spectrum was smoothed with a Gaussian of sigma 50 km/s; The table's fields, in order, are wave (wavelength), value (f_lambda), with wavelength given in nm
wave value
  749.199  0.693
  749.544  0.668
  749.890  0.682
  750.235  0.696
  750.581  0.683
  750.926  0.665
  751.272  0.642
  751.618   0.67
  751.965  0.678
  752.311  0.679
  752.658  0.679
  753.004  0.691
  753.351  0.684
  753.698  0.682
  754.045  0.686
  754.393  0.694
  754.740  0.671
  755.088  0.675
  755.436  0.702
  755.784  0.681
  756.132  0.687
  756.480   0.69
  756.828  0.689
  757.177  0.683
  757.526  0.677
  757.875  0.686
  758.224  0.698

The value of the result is 0.00 mag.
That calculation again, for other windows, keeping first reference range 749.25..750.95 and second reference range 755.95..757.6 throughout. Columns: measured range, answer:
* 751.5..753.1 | 0.01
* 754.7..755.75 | 0.00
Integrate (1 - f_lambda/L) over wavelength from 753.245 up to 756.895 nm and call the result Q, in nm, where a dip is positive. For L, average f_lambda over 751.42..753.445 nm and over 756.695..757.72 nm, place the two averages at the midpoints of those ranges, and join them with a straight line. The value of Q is -0.02 nm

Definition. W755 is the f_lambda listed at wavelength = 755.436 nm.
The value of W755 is 0.702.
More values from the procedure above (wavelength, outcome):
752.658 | 0.679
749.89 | 0.682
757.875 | 0.686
